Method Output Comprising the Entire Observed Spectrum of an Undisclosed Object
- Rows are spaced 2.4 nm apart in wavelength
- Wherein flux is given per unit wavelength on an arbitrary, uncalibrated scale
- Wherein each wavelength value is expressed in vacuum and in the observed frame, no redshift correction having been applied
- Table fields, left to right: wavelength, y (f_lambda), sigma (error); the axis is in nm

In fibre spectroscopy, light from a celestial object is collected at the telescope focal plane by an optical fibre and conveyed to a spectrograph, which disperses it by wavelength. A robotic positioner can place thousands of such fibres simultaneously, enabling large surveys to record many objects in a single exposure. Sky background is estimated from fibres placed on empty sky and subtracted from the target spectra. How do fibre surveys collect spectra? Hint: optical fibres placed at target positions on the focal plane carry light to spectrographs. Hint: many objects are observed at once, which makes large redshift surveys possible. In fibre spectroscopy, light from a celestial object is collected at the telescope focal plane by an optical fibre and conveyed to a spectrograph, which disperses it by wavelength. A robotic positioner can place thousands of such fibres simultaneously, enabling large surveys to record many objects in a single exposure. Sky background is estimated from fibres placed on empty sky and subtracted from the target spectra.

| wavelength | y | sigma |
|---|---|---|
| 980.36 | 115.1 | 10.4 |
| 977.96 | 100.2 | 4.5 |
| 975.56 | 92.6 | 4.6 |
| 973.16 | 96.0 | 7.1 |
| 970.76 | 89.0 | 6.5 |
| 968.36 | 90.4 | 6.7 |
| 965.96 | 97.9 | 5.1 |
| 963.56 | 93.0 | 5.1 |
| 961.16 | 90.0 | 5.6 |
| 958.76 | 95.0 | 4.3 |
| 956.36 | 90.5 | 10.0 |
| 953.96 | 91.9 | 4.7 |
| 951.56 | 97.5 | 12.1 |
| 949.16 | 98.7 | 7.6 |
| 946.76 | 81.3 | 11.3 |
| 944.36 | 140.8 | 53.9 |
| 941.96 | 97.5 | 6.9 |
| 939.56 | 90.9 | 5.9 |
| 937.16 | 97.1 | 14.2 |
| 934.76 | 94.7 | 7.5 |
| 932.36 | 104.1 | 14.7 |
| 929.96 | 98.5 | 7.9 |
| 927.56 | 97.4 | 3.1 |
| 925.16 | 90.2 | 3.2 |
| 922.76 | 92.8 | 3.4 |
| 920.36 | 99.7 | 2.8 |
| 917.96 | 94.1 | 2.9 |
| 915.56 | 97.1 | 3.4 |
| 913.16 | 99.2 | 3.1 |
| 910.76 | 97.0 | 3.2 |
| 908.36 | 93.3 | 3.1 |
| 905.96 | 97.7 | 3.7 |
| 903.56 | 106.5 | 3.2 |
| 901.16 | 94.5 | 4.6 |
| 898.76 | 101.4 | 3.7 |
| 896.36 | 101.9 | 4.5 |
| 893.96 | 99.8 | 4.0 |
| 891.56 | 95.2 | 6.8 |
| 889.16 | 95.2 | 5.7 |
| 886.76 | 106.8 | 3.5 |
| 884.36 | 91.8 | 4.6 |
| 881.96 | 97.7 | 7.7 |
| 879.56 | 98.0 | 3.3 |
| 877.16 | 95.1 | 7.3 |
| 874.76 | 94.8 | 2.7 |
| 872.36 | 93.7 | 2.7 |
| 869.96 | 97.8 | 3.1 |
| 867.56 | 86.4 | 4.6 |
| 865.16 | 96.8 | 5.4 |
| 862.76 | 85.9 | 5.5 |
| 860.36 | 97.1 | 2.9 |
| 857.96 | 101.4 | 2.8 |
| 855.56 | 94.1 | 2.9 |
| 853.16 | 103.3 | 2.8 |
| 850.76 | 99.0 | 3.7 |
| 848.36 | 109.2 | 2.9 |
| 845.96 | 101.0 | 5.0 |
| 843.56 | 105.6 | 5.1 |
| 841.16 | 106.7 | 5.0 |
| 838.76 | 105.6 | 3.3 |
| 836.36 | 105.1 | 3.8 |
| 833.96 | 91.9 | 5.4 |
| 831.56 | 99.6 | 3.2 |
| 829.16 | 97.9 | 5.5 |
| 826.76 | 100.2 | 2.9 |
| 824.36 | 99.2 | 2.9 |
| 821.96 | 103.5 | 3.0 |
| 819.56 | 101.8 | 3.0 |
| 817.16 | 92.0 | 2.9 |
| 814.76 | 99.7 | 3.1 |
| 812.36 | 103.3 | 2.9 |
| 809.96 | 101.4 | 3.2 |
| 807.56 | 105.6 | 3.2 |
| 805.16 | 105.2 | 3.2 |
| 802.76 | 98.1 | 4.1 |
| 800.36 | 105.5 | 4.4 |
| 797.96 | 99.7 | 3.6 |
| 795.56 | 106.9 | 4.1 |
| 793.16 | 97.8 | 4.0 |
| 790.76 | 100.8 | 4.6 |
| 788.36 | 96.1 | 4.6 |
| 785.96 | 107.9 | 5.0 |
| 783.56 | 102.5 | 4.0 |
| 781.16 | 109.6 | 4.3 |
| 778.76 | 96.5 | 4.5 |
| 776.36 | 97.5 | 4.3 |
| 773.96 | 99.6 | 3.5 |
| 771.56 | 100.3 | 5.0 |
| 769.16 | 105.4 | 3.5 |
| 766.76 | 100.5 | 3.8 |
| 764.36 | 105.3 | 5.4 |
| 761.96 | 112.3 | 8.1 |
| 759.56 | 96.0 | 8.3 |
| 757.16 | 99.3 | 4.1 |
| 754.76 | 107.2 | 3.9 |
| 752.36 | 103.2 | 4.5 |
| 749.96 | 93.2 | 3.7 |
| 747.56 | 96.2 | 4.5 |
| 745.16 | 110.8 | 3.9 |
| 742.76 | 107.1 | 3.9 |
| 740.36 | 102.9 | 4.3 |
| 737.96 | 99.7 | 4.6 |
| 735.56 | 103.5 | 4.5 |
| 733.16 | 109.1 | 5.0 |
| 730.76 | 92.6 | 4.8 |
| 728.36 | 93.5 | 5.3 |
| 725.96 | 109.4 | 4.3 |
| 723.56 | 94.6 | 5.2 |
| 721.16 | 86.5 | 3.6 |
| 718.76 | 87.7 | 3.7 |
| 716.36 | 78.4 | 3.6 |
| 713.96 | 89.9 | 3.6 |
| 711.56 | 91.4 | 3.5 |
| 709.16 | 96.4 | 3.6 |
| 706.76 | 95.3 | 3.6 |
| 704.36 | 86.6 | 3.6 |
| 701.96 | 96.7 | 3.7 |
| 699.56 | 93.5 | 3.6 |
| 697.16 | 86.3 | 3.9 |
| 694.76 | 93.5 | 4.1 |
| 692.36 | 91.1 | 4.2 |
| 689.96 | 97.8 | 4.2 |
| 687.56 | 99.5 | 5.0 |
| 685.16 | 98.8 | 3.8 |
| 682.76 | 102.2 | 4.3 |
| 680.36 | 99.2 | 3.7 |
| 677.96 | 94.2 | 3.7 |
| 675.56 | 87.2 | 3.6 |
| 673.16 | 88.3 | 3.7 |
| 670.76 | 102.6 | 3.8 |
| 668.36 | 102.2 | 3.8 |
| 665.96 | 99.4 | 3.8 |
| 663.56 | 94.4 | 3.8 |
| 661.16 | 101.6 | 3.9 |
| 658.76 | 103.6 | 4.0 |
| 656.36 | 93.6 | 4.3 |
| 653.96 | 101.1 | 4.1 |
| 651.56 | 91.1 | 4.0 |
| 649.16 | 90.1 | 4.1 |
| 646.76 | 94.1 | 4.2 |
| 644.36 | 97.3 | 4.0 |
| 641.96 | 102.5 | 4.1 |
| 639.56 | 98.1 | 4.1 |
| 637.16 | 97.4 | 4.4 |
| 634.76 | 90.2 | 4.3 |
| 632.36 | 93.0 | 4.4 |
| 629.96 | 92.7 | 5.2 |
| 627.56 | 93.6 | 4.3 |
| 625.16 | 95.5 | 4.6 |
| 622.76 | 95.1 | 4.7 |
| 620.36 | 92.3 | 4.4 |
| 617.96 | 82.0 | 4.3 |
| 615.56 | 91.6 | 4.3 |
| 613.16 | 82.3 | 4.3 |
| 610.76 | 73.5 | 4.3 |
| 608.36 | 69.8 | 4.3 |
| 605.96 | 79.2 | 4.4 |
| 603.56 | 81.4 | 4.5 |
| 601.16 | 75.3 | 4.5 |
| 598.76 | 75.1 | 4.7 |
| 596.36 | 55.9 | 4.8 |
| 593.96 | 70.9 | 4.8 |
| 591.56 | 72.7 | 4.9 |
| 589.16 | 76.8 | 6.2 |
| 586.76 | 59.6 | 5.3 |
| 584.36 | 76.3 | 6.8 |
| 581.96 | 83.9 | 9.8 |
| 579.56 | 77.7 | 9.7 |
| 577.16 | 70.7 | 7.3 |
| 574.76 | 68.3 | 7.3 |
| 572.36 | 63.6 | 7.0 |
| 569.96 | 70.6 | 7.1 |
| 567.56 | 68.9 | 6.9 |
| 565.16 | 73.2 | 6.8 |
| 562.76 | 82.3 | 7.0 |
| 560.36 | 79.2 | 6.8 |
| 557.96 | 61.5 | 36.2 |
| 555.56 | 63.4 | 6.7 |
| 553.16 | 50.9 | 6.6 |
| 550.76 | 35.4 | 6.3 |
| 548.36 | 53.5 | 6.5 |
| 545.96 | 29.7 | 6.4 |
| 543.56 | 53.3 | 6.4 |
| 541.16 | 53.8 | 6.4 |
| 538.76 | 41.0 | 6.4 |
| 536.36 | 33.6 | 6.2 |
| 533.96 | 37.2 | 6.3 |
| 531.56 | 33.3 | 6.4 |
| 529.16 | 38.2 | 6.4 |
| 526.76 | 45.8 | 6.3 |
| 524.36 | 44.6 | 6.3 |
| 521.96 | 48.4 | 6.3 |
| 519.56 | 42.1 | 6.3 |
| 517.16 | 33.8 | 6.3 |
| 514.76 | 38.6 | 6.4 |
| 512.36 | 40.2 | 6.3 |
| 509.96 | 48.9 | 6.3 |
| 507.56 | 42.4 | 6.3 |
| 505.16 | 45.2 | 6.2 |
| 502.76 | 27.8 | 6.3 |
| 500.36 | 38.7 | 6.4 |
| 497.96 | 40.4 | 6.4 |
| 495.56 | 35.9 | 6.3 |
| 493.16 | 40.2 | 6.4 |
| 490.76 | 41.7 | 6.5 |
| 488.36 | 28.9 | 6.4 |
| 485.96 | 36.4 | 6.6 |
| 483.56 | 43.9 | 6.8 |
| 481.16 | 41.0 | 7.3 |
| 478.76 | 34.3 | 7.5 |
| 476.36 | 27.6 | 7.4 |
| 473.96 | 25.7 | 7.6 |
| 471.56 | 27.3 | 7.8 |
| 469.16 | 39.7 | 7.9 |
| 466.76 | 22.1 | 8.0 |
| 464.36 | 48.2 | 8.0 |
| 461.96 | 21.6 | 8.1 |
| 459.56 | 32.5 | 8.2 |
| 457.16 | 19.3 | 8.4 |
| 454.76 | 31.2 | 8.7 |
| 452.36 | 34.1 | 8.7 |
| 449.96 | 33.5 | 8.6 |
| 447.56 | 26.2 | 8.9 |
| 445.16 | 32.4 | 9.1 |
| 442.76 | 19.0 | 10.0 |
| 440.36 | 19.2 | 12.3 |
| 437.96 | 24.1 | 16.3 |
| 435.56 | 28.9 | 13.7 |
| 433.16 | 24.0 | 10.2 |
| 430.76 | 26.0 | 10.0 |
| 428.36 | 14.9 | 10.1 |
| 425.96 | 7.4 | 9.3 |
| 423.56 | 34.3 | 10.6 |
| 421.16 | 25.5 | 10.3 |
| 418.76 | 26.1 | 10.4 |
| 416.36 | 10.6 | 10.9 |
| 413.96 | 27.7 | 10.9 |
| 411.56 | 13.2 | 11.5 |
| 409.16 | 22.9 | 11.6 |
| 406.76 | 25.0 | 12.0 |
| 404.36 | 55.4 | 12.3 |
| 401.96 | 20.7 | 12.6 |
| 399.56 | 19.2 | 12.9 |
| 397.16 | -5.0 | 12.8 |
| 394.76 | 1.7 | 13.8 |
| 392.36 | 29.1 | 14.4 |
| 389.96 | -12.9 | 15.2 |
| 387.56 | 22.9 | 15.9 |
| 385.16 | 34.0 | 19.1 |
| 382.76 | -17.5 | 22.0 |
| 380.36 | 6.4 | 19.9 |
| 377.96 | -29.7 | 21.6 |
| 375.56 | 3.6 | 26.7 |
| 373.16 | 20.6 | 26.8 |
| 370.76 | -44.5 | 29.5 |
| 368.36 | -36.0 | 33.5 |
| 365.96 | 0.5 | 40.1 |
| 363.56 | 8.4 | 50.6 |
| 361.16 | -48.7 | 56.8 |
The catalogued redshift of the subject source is 0.386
